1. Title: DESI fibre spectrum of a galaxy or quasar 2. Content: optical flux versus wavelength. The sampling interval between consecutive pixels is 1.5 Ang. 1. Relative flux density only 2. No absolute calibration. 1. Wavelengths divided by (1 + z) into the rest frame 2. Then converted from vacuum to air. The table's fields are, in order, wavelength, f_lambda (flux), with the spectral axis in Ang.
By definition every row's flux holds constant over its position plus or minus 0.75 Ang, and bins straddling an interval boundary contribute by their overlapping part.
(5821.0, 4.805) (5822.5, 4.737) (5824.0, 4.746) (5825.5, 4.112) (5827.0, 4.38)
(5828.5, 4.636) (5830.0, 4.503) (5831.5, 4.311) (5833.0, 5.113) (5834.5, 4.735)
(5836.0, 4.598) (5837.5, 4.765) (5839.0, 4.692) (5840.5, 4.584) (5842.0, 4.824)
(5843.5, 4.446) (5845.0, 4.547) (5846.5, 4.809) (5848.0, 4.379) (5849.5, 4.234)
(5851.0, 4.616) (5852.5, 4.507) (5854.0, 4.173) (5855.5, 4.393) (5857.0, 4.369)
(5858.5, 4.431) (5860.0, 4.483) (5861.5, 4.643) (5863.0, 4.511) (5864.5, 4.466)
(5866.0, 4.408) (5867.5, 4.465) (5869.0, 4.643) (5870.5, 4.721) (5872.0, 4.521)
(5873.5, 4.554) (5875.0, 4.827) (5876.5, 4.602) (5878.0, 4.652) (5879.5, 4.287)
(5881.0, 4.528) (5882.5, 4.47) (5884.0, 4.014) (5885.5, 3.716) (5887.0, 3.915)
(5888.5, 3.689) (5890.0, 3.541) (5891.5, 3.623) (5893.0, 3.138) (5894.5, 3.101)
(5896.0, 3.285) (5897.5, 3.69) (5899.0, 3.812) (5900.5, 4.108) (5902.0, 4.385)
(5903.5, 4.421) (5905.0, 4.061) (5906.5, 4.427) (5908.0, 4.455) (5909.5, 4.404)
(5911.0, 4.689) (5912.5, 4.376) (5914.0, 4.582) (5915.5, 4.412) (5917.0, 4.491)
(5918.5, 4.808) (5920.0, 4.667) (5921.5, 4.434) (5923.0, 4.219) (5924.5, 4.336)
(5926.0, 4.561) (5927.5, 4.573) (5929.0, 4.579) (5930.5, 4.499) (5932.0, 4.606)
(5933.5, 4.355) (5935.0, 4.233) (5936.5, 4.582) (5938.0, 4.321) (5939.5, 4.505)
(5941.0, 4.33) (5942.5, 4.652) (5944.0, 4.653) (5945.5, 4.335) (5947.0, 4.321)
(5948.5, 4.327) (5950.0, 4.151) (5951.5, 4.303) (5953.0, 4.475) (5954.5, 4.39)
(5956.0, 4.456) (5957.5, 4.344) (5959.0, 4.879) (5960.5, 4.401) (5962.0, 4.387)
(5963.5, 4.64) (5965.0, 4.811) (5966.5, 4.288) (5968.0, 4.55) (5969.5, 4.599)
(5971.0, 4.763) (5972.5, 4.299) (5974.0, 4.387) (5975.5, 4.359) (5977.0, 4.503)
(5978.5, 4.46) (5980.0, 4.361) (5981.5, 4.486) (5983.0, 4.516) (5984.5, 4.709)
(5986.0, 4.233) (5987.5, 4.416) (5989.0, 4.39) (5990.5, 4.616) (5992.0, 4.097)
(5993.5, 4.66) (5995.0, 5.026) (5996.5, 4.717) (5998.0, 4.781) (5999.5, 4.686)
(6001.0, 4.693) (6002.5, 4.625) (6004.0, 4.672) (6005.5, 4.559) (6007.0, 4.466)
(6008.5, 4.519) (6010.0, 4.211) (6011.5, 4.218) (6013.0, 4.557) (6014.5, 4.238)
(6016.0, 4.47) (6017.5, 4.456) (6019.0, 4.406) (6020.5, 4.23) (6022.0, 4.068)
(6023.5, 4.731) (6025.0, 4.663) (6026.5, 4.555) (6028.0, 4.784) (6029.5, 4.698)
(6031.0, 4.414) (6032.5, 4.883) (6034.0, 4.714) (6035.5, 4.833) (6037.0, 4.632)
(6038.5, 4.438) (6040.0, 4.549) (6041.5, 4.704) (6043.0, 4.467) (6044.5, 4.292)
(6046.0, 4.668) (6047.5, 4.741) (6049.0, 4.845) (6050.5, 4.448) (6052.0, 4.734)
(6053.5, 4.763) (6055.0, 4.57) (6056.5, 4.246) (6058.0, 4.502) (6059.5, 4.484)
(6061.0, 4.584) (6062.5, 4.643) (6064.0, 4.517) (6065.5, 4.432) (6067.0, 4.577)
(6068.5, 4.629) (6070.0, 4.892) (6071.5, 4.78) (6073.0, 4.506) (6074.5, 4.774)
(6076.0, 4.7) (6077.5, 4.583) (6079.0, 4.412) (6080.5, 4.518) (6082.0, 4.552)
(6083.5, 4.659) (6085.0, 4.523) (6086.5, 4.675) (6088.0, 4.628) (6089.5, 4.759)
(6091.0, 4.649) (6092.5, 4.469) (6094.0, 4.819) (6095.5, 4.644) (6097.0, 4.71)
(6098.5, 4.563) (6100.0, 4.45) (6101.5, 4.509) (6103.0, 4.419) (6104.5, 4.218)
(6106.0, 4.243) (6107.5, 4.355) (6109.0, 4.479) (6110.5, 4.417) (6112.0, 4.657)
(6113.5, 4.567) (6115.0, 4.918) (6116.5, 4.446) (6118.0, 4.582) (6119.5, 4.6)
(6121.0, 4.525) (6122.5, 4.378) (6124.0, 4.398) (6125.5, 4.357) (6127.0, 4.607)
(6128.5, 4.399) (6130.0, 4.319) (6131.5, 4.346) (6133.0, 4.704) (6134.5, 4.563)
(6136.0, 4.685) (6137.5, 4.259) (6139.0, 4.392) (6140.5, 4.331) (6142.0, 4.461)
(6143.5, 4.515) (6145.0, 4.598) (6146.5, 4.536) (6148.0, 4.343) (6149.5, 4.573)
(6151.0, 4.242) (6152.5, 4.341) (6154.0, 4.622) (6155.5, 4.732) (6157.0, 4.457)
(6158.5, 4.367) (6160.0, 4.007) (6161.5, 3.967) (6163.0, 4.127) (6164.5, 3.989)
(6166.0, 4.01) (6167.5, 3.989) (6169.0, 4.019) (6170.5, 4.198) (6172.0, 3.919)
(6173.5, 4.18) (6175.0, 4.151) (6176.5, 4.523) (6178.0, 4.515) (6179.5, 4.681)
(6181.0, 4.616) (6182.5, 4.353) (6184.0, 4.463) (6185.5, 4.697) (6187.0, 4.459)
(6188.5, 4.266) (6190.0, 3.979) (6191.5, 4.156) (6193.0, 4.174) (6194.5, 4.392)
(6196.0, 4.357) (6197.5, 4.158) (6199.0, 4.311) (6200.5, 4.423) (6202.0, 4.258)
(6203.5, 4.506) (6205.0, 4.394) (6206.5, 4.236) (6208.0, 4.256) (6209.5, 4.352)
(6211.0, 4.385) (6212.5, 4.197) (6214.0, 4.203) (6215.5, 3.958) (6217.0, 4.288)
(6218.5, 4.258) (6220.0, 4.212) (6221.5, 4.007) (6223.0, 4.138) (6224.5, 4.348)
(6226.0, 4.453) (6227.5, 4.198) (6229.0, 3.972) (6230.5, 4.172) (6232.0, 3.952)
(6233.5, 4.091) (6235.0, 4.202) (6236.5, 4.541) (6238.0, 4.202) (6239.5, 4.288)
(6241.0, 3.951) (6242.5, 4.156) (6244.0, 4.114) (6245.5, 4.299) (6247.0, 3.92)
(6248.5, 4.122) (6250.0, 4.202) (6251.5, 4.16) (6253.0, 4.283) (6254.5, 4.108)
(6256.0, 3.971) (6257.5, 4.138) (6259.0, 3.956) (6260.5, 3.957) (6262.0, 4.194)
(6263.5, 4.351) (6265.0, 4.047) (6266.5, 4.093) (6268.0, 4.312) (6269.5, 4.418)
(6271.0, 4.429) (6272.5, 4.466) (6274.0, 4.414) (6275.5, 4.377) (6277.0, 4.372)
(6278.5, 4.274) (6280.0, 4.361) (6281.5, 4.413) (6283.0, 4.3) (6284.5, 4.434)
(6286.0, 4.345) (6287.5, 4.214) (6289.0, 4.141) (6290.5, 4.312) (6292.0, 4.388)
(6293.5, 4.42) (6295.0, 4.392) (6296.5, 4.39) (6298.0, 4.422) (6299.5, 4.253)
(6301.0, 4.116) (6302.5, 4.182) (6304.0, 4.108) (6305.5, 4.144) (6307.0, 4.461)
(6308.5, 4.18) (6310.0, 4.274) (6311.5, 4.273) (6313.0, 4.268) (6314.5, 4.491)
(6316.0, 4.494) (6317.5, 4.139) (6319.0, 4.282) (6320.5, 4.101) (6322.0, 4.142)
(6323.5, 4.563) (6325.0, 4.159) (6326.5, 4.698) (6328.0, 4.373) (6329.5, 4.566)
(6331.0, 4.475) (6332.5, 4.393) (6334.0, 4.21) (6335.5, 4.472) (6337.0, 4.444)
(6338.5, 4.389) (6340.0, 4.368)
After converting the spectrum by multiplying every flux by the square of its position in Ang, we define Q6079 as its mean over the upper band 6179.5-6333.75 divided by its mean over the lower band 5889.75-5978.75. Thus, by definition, 1.1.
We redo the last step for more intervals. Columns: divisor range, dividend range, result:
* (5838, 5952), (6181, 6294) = 1.09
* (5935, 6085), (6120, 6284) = 1.01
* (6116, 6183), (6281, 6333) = 1.04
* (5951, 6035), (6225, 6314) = 1.03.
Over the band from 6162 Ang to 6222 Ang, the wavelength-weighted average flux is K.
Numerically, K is 4.27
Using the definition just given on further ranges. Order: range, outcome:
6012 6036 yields 4.54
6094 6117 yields 4.52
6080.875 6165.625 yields 4.47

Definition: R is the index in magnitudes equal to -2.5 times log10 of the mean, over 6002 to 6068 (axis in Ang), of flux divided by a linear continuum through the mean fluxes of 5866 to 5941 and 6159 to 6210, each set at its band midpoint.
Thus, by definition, -0.07 mag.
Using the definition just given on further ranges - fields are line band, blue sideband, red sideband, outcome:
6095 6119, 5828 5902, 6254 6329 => -0.051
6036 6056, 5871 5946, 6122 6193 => -0.068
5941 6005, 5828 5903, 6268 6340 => -0.043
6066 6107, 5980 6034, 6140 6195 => -0.038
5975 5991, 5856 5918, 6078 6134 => -0.022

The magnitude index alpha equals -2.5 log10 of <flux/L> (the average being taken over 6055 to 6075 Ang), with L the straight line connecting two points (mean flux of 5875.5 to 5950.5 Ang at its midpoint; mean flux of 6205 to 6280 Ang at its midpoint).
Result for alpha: -0.08 mag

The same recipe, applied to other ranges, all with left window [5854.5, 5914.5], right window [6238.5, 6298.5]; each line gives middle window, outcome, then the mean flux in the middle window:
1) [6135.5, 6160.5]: -0.05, 4.44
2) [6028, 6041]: -0.10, 4.65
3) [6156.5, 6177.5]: 0.03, 4.14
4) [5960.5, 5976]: -0.07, 4.51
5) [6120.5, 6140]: -0.05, 4.45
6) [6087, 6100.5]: -0.10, 4.64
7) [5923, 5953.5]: -0.05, 4.43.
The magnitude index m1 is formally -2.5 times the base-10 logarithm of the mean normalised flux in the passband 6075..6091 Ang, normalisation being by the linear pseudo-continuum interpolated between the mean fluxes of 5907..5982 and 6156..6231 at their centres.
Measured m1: -0.06 mag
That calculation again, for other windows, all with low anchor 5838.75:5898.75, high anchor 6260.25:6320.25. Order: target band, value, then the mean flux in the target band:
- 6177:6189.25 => -0.05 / 4.51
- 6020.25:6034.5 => -0.07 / 4.58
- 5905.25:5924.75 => -0.05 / 4.48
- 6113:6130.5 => -0.05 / 4.51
